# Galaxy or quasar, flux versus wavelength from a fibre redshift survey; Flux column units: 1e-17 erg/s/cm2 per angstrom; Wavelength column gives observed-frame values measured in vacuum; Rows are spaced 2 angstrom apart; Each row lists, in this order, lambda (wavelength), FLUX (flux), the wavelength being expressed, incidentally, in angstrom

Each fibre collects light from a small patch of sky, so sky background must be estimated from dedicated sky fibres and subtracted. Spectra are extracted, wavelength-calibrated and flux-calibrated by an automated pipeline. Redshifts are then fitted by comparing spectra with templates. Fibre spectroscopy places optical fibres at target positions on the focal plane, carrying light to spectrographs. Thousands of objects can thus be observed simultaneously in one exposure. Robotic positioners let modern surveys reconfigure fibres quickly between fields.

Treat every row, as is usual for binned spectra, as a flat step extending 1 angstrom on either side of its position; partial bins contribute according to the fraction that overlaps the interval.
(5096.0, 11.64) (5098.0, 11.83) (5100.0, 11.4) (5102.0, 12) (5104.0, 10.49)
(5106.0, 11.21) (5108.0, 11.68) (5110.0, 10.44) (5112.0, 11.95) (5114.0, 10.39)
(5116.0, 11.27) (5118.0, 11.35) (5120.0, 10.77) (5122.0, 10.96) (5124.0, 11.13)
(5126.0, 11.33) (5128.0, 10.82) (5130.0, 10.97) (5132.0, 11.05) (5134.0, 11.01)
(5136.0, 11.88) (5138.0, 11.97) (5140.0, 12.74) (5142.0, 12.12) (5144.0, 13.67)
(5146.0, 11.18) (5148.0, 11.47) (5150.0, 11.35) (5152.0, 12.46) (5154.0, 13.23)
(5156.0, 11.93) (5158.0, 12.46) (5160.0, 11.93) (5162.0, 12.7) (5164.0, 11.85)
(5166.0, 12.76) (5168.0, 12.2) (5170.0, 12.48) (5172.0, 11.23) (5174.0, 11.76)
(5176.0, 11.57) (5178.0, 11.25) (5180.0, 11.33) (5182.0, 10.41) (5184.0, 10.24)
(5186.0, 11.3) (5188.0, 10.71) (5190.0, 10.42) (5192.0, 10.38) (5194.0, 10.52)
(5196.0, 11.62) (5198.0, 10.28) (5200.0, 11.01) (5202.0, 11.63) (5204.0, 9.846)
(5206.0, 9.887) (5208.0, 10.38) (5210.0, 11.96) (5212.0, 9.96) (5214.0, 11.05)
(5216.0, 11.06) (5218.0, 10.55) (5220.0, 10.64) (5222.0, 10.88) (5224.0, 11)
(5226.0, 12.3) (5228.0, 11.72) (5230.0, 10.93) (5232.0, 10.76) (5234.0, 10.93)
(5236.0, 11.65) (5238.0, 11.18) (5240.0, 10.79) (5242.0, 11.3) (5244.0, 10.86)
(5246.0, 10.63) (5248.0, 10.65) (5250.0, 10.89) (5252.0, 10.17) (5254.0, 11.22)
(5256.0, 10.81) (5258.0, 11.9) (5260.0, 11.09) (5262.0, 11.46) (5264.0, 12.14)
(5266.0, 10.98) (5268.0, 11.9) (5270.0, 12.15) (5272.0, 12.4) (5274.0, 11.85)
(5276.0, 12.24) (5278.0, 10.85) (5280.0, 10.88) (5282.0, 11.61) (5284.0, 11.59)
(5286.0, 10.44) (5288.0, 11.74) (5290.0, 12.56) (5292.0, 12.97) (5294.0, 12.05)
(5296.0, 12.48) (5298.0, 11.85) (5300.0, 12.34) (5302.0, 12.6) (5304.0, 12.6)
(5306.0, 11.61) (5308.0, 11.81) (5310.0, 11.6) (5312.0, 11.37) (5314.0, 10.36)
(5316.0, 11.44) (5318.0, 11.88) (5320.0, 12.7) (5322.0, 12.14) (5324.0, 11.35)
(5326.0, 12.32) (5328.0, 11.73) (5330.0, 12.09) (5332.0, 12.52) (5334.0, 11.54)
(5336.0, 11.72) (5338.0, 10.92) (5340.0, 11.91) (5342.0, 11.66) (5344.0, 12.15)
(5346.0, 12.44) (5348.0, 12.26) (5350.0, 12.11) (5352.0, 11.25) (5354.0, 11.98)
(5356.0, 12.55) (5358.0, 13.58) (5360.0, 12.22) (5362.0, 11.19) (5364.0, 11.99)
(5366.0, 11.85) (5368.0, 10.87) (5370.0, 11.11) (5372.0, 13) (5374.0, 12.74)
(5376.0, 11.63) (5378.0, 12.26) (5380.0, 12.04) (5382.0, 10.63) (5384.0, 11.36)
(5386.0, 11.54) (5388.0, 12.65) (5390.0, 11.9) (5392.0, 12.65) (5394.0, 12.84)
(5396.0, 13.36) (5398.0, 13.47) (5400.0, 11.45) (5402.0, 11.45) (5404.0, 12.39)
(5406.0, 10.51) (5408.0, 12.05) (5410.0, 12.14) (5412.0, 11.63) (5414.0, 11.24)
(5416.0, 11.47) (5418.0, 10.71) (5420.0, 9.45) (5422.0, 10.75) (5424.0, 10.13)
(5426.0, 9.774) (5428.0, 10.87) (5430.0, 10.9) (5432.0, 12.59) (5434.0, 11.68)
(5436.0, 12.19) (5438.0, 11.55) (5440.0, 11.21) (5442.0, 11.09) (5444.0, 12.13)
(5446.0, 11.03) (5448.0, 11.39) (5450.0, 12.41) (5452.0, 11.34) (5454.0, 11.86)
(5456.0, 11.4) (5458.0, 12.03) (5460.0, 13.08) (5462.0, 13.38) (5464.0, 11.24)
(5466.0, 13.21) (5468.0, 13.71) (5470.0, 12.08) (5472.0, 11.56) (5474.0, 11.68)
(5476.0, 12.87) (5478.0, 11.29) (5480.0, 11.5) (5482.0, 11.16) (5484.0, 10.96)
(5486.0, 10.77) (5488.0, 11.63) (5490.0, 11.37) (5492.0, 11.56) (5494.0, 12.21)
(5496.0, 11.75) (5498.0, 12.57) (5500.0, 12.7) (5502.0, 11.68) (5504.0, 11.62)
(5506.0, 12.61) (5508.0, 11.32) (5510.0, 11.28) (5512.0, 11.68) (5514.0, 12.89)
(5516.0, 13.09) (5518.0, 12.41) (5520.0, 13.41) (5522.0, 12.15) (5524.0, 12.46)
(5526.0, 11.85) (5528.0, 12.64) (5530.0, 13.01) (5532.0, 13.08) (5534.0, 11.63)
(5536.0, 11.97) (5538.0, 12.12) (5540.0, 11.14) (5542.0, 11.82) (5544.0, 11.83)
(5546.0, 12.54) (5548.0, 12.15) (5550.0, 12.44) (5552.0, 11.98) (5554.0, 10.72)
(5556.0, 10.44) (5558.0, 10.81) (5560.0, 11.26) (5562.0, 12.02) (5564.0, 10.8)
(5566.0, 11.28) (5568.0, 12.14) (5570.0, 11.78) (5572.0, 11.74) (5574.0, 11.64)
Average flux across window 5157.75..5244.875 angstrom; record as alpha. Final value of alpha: 11.2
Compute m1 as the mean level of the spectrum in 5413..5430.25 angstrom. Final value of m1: 10.6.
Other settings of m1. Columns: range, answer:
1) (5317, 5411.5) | 12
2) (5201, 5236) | 10.9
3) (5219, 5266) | 11.1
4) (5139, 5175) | 12.2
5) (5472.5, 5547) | 12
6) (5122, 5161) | 11.8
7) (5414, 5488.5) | 11.6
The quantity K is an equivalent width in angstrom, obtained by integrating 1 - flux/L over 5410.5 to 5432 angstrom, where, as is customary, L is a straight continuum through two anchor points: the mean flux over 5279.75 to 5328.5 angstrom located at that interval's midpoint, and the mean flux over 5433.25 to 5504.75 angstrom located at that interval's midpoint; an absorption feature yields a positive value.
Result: 1.89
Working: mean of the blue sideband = 11.9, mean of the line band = 10.8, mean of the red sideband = 11.9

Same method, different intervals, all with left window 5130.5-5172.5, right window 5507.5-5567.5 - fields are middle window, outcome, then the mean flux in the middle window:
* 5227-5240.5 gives 1.0 angstrom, 11.1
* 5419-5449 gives 2.2 angstrom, 11.1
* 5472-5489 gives 0.7 angstrom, 11.5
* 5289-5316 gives 0.1 angstrom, 12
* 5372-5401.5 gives -0.5 angstrom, 12.2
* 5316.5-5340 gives 0.2 angstrom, 11.9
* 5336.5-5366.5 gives 0.0 angstrom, 12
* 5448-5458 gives 0.2 angstrom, 11.7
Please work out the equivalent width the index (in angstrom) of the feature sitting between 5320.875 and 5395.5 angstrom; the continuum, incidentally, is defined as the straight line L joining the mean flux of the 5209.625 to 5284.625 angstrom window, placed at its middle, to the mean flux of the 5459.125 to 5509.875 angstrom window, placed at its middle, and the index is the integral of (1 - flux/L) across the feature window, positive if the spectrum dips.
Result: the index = -2.60 angstrom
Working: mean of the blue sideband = 11.2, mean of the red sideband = 12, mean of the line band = 12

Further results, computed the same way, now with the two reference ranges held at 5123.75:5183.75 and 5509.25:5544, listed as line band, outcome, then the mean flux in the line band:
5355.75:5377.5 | 0.0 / 12.1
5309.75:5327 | 0.5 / 11.7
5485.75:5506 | 0.6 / 11.9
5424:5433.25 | 0.9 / 11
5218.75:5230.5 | 0.6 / 11.2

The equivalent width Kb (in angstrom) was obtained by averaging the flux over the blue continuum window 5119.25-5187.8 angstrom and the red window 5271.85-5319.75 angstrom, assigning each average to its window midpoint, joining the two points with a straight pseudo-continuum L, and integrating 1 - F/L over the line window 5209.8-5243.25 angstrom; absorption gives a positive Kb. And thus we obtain 1.9 angstrom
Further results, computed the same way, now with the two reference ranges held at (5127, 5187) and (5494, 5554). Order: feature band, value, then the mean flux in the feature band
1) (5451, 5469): -0.4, 12.4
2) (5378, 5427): 1.9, 11.6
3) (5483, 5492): 0.7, 11.2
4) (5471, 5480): 0.2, 11.8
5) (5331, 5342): 0.2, 11.7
